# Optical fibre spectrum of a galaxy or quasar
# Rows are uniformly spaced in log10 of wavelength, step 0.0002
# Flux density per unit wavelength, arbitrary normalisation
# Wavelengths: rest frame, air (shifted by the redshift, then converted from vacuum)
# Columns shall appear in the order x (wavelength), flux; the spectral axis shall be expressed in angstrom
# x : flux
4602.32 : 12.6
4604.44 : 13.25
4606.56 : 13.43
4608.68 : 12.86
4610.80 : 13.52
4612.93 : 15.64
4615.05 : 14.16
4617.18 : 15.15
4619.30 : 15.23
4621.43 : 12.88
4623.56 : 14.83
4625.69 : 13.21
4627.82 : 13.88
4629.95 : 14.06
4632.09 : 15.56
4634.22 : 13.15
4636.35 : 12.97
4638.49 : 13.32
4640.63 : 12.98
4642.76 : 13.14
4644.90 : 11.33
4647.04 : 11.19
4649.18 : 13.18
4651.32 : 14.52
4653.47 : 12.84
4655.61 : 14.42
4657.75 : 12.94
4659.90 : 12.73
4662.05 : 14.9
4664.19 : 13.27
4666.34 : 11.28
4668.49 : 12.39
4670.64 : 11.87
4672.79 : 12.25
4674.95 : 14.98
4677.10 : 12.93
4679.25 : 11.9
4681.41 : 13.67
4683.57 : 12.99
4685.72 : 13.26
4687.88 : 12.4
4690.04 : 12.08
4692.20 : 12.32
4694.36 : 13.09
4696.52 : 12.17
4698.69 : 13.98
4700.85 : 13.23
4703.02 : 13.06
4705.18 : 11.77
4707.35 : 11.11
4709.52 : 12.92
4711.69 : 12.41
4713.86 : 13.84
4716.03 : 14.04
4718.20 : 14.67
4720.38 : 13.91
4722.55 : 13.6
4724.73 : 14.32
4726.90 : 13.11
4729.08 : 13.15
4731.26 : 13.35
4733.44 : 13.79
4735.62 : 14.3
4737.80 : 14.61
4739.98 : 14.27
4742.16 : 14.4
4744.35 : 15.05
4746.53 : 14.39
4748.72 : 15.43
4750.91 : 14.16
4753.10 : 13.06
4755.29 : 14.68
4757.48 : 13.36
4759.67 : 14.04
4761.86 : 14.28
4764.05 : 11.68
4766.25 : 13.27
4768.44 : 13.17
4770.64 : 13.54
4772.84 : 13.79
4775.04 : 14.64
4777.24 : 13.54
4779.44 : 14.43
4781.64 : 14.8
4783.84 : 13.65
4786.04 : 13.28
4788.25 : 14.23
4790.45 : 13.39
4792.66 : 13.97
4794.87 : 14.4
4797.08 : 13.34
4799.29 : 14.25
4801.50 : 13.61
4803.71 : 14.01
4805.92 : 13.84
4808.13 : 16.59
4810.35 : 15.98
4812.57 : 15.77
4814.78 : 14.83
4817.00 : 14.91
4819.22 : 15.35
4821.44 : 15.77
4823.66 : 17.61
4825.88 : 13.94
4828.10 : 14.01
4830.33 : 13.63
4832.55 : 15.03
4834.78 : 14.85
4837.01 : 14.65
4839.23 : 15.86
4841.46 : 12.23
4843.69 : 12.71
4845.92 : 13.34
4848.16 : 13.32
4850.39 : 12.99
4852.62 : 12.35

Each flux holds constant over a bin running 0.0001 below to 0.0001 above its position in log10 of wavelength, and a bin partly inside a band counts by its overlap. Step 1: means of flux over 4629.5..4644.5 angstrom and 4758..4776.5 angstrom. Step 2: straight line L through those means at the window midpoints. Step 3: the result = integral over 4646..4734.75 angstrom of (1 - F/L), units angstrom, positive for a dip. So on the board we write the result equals 2.8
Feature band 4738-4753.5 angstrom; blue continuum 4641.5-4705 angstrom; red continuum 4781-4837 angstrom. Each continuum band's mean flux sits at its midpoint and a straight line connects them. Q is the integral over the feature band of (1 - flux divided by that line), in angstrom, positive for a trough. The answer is -0.74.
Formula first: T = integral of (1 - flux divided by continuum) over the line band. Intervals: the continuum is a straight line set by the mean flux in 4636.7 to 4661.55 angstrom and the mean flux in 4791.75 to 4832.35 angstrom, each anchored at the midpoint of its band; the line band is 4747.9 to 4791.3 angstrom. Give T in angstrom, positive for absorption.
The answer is 1.5 angstrom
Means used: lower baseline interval 13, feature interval 13.8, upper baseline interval 14.8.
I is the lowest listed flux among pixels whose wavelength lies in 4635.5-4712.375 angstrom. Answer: 11.11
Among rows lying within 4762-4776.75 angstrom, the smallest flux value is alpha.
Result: 11.68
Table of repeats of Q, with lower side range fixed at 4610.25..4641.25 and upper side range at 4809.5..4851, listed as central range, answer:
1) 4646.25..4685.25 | 3.1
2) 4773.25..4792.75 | 0.6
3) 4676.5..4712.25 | 3.9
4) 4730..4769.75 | 1.2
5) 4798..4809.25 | 0.1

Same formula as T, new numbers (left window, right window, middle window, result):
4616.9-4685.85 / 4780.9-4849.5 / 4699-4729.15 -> 1.04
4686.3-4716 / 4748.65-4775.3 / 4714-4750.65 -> -2.59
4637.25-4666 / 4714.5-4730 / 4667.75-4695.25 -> 1.27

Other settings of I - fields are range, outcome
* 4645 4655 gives 11.19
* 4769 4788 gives 13.28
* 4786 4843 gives 12.23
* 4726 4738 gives 13.11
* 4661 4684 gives 11.28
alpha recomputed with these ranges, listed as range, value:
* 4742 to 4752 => 14.16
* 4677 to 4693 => 11.9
